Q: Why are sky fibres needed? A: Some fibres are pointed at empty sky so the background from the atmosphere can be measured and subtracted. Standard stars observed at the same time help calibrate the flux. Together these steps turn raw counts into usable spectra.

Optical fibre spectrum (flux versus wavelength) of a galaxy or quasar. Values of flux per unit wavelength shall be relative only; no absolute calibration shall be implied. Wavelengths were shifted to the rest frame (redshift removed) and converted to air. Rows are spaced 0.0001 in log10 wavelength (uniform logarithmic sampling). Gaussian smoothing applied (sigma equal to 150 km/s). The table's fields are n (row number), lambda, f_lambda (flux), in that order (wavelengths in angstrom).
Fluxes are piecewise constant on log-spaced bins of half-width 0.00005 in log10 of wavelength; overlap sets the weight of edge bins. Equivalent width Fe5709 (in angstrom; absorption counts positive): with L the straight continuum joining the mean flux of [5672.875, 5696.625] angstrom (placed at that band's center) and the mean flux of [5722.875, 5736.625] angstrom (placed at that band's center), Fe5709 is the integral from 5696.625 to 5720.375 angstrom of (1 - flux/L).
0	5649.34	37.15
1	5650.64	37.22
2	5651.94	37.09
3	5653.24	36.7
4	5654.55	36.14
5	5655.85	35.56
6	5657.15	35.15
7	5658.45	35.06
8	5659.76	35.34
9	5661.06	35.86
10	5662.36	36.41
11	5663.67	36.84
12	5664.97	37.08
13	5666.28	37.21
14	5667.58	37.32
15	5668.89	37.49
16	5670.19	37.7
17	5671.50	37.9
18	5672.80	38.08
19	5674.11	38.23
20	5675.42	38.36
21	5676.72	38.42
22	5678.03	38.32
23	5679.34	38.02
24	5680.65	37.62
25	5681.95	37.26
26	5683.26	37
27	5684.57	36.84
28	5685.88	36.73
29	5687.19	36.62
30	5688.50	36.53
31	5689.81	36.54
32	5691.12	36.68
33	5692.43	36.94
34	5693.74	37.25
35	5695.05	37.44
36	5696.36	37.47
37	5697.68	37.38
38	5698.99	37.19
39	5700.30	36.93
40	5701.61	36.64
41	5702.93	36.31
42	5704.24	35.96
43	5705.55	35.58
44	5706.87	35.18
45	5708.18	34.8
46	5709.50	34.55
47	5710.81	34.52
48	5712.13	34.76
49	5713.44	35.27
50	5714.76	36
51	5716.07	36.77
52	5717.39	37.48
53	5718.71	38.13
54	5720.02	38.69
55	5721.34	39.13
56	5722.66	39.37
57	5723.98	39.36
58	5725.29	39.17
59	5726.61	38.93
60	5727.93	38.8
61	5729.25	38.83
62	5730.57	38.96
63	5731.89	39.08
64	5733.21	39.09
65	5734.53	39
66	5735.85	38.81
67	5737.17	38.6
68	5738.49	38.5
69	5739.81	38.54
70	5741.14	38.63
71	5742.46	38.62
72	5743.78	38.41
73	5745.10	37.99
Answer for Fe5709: 1.3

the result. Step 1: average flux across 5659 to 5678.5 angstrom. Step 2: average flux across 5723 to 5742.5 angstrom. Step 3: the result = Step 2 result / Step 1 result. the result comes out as 1.04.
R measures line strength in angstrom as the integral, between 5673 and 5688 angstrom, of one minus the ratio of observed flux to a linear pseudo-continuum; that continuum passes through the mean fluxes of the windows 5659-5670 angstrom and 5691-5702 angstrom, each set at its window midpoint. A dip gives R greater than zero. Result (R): -0.3 angstrom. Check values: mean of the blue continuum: 36.7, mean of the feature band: 37.6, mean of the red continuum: 37.1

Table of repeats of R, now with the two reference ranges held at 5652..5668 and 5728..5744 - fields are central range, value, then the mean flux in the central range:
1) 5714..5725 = 0.03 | 38.1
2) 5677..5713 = 0.79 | 36.6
